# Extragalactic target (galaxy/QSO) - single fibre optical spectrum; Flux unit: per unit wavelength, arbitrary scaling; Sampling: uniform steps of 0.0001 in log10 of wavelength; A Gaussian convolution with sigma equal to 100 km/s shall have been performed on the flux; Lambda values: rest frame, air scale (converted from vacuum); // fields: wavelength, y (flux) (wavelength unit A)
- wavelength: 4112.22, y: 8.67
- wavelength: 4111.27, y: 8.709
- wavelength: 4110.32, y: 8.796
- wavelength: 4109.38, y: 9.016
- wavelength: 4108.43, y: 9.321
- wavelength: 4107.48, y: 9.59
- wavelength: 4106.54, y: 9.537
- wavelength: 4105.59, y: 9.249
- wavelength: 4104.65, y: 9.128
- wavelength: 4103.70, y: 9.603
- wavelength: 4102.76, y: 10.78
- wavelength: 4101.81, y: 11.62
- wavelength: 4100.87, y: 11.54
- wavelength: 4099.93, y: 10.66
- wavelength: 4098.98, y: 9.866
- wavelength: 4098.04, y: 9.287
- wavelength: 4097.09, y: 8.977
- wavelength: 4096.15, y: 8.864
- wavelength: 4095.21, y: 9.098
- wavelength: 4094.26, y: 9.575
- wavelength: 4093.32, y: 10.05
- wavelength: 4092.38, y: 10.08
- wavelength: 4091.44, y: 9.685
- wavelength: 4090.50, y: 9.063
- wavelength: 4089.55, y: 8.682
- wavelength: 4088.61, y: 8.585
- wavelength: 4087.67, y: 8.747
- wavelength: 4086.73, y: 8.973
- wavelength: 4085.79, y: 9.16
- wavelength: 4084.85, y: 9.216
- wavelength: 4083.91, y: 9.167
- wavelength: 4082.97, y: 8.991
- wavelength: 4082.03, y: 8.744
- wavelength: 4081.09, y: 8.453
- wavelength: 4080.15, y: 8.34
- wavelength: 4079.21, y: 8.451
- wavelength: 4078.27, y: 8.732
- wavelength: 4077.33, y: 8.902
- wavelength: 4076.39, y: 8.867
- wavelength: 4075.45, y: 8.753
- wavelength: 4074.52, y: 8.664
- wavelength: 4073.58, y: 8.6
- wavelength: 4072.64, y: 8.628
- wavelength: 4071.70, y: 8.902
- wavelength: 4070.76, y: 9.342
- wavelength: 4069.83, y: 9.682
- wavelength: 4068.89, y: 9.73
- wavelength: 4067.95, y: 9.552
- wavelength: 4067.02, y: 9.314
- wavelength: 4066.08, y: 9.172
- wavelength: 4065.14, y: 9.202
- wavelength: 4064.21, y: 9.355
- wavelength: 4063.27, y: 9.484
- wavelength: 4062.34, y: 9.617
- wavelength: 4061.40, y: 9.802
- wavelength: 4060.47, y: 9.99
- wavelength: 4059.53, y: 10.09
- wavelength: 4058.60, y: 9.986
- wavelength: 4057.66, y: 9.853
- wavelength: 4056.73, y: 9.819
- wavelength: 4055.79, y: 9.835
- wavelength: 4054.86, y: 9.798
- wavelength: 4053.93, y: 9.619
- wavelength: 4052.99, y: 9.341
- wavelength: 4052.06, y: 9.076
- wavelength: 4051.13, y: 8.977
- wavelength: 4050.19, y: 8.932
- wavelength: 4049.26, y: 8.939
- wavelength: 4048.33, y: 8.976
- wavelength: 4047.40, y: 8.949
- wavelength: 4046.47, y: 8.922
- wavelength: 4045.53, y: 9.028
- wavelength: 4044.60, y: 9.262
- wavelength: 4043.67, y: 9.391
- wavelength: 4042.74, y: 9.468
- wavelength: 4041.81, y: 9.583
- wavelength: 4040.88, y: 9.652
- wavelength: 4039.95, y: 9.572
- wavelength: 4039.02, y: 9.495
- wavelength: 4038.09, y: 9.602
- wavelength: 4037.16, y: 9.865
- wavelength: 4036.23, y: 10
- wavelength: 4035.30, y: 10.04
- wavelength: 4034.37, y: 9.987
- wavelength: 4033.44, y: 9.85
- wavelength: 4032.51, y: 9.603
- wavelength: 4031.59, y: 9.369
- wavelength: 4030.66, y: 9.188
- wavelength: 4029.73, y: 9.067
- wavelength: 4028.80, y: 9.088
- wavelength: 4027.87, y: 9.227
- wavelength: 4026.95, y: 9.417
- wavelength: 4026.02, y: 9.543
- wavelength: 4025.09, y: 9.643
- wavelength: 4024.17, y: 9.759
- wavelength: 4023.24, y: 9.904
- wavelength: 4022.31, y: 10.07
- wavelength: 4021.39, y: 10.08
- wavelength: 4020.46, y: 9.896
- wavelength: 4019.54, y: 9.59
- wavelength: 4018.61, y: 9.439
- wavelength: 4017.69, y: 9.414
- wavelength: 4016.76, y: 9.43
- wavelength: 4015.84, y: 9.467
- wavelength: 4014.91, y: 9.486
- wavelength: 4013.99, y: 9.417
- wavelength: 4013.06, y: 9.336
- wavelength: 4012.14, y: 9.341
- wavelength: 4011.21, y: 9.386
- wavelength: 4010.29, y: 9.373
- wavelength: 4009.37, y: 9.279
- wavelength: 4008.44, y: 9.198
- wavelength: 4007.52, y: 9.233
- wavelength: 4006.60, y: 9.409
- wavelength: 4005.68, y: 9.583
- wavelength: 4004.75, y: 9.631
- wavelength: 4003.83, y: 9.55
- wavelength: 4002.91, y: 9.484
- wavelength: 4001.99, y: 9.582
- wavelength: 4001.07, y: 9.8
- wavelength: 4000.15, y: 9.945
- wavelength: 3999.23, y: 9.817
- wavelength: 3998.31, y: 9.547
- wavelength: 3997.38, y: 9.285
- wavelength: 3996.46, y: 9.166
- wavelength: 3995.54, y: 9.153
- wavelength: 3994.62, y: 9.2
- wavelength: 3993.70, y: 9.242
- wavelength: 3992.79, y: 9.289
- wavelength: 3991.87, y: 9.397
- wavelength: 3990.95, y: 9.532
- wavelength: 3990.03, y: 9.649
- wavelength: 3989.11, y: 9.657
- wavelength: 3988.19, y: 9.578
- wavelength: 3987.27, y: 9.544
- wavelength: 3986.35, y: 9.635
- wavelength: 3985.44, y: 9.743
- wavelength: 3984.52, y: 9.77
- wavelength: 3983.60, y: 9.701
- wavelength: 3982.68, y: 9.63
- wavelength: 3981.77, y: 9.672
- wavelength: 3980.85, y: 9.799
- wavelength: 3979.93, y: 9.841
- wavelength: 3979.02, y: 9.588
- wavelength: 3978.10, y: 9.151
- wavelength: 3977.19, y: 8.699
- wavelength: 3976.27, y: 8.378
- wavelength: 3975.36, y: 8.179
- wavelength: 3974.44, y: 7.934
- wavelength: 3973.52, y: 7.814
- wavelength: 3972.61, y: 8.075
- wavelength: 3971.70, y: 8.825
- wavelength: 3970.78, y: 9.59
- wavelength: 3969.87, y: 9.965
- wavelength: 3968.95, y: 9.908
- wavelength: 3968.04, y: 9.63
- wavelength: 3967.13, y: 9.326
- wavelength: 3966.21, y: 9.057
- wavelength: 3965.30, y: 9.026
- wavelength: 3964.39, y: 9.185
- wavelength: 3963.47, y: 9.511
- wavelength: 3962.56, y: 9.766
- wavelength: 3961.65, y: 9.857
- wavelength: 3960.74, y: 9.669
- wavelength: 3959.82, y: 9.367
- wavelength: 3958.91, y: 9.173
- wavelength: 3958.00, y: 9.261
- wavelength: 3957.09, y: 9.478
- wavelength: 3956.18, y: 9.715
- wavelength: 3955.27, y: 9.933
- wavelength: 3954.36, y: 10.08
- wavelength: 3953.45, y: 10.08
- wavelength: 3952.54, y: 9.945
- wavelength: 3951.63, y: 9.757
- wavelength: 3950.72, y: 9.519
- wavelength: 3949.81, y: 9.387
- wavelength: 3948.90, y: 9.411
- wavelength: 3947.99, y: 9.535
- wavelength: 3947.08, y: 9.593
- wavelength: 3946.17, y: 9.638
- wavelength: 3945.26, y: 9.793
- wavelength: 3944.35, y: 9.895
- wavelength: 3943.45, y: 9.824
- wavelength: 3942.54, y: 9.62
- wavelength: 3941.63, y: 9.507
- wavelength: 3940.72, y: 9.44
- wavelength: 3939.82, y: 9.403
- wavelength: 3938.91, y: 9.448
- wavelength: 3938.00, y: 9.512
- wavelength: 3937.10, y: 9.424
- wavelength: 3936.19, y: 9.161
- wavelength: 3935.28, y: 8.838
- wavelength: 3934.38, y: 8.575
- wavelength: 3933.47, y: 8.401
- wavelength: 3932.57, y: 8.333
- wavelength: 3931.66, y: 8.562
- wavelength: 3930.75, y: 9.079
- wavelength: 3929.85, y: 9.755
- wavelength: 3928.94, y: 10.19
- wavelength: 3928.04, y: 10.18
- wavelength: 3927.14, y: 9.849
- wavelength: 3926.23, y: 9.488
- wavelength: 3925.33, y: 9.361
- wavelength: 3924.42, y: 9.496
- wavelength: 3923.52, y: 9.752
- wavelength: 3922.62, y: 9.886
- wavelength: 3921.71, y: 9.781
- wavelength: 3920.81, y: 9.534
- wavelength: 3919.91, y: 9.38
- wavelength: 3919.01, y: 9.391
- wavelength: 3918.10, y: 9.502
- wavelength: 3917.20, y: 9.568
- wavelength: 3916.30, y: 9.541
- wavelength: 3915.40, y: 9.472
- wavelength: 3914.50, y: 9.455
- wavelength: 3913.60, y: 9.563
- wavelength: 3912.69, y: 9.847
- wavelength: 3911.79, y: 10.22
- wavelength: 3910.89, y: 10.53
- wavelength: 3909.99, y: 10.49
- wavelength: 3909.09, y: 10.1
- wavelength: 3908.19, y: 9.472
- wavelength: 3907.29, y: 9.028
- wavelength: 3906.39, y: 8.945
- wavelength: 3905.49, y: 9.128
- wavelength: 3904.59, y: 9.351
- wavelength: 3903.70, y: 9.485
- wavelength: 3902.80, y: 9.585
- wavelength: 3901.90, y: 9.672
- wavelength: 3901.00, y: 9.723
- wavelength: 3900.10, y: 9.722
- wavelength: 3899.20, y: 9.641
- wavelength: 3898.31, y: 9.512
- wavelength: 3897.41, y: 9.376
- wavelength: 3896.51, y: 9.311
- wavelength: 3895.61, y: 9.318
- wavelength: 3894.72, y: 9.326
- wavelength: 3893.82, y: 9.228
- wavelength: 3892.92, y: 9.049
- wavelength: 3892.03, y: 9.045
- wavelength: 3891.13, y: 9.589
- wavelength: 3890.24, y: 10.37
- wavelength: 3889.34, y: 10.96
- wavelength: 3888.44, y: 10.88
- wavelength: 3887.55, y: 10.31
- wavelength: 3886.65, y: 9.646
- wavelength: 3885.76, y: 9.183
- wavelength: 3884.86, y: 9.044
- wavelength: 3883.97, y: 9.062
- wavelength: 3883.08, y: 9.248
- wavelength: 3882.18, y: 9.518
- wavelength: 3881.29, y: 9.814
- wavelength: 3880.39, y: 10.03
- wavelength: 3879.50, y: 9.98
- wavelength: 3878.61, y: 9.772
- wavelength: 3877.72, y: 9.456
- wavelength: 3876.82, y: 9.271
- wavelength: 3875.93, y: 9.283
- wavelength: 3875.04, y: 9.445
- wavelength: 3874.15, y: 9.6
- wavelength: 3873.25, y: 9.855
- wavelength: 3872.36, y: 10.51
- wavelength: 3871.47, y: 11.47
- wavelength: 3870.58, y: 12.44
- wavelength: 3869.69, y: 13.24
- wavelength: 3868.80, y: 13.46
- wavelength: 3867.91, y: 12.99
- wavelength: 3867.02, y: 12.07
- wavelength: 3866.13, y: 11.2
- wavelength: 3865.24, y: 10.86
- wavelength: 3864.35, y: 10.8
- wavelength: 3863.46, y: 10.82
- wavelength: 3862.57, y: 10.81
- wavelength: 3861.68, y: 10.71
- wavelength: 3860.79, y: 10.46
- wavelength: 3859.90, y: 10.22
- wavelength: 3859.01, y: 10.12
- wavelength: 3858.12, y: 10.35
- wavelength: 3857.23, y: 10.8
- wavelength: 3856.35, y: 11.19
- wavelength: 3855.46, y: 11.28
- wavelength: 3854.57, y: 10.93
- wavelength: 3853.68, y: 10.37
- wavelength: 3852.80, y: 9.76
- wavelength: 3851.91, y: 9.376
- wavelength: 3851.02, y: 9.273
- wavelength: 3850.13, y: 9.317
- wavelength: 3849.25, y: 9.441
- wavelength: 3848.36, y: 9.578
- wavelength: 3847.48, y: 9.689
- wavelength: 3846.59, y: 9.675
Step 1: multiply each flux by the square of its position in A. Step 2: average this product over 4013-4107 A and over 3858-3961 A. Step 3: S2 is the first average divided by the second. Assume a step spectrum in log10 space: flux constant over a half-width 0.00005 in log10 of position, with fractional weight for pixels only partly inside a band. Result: 1.0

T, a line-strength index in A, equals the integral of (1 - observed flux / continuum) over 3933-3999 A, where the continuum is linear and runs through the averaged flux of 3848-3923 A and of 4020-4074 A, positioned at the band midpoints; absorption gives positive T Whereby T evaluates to 2.5 A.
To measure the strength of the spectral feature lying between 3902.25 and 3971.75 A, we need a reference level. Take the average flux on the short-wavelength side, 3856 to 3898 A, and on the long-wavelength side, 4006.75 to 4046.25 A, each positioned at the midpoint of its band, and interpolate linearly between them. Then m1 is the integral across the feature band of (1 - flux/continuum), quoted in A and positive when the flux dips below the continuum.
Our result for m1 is 3.11 A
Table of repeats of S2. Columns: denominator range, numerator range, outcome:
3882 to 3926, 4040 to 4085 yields 1.04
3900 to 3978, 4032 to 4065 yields 1.07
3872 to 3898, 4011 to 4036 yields 1.06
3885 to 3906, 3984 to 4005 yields 1.04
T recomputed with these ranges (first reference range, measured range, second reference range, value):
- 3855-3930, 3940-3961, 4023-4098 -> 0.3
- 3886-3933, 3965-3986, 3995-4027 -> 0.8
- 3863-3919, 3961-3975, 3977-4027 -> 0.7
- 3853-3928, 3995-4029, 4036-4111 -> 0.3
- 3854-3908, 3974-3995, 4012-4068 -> 0.8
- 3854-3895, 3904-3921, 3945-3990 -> 0.7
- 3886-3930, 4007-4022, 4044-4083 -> -0.2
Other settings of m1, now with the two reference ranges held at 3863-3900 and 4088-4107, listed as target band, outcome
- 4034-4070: 1.0 A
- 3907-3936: 1.7 A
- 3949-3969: 0.9 A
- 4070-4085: 1.4 A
